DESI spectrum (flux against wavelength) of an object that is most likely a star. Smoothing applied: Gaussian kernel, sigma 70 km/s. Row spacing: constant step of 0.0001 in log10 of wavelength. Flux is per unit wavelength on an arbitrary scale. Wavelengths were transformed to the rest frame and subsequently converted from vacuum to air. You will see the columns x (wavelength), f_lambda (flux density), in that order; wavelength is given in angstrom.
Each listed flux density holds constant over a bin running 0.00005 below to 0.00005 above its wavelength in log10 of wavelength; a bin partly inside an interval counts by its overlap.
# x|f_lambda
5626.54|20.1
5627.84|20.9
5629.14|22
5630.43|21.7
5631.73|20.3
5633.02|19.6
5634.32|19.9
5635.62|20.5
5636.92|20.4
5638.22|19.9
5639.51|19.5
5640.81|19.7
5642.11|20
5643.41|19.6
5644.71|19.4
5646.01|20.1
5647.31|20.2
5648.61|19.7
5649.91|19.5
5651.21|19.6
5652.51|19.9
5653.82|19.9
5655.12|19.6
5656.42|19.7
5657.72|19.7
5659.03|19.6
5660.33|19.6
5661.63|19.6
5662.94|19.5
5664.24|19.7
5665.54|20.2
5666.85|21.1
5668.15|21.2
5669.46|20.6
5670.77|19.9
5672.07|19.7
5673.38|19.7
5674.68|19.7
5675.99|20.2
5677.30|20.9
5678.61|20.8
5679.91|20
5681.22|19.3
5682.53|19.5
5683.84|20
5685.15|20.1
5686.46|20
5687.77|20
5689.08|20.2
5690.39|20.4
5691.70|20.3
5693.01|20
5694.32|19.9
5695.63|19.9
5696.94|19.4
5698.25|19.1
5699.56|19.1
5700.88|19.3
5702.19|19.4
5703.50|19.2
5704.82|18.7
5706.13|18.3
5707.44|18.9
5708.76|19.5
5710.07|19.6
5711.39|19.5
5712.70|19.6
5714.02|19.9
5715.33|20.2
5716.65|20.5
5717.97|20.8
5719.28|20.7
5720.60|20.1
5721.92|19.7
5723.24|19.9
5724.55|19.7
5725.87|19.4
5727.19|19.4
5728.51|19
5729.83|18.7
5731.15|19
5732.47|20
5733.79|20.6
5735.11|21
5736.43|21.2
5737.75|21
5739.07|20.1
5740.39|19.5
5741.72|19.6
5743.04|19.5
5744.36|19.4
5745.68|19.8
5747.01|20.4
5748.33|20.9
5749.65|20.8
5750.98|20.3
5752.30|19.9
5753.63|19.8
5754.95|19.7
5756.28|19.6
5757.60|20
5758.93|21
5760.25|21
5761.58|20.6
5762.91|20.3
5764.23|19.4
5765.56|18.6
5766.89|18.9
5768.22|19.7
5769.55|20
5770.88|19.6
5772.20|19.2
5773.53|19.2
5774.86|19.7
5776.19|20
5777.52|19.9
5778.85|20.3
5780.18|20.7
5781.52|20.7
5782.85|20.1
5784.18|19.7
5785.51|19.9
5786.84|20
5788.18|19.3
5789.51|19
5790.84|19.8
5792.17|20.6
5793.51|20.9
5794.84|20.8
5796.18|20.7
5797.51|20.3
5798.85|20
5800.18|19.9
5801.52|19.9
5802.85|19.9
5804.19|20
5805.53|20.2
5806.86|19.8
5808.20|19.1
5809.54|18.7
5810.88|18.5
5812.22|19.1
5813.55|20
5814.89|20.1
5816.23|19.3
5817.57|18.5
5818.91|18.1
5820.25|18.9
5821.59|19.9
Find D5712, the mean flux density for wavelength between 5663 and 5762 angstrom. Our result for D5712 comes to 19.9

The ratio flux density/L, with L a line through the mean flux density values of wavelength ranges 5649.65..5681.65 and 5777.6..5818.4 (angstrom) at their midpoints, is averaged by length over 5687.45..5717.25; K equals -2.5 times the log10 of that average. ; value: 0.02 mag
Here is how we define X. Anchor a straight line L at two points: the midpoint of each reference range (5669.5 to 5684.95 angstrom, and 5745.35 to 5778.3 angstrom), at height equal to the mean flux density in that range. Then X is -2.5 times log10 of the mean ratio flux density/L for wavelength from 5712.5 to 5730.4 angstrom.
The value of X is 0.01 mag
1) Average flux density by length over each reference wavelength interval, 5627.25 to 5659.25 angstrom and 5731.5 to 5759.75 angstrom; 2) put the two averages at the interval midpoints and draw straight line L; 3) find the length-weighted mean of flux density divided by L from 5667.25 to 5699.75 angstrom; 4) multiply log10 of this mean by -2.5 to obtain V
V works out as 0.00 mag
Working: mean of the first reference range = 20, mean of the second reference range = 20.2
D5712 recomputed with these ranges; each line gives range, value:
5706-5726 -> 19.8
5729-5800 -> 20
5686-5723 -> 19.7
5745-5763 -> 20.3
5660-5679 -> 20.2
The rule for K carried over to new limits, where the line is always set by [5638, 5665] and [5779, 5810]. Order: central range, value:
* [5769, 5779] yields 0.01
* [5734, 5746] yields -0.01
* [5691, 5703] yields 0.01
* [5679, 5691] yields -0.01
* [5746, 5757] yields -0.01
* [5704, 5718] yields 0.02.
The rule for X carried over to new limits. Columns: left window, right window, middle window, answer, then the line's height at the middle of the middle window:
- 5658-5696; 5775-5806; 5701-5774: 0.01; 20.1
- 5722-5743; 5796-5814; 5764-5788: 0.00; 19.8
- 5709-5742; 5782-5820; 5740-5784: -0.01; 19.8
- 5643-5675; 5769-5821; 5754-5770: -0.01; 19.8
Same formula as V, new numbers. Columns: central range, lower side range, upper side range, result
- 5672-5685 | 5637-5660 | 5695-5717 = -0.023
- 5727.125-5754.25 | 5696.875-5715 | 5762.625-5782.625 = -0.027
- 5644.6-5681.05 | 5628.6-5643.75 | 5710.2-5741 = 0.011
